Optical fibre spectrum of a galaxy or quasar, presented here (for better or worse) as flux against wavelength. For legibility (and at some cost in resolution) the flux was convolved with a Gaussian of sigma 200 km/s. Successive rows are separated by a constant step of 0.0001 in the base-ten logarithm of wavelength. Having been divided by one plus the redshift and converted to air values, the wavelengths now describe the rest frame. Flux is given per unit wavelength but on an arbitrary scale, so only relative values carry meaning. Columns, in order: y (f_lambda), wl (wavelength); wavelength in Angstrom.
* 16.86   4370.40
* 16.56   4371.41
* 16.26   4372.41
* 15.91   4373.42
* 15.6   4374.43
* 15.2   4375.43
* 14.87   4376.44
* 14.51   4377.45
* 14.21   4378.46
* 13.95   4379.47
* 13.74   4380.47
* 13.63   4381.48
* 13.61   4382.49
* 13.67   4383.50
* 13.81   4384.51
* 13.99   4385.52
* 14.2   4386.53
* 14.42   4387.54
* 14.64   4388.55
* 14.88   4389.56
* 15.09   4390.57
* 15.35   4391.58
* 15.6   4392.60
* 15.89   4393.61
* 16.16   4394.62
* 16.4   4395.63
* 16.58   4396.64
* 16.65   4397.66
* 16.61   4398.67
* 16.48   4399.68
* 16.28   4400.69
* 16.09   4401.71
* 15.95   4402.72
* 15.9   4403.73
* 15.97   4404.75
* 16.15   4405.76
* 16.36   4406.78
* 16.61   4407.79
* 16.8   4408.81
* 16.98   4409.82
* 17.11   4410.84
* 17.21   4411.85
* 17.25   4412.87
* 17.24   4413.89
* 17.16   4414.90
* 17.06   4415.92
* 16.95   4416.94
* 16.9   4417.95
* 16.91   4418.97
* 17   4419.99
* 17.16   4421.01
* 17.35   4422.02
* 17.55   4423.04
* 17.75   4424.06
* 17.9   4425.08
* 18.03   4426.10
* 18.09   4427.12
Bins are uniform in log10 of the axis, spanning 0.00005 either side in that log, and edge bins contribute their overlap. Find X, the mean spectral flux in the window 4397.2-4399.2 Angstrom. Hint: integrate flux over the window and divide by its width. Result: 16.7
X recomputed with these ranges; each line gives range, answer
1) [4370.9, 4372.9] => 16.4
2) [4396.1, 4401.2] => 16.5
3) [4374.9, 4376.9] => 15.1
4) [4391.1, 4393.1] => 15.4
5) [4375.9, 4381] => 14.3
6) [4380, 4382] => 13.7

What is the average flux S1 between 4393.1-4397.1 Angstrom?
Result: 16.3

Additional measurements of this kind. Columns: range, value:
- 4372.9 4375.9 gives 15.6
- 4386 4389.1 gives 14.4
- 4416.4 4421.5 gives 17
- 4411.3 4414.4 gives 17.3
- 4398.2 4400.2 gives 16.6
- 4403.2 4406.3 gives 16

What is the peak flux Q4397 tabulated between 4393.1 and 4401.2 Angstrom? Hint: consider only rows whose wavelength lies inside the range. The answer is 16.65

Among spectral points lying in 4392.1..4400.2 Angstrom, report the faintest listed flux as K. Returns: 15.6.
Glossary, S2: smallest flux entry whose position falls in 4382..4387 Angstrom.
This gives 13.61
